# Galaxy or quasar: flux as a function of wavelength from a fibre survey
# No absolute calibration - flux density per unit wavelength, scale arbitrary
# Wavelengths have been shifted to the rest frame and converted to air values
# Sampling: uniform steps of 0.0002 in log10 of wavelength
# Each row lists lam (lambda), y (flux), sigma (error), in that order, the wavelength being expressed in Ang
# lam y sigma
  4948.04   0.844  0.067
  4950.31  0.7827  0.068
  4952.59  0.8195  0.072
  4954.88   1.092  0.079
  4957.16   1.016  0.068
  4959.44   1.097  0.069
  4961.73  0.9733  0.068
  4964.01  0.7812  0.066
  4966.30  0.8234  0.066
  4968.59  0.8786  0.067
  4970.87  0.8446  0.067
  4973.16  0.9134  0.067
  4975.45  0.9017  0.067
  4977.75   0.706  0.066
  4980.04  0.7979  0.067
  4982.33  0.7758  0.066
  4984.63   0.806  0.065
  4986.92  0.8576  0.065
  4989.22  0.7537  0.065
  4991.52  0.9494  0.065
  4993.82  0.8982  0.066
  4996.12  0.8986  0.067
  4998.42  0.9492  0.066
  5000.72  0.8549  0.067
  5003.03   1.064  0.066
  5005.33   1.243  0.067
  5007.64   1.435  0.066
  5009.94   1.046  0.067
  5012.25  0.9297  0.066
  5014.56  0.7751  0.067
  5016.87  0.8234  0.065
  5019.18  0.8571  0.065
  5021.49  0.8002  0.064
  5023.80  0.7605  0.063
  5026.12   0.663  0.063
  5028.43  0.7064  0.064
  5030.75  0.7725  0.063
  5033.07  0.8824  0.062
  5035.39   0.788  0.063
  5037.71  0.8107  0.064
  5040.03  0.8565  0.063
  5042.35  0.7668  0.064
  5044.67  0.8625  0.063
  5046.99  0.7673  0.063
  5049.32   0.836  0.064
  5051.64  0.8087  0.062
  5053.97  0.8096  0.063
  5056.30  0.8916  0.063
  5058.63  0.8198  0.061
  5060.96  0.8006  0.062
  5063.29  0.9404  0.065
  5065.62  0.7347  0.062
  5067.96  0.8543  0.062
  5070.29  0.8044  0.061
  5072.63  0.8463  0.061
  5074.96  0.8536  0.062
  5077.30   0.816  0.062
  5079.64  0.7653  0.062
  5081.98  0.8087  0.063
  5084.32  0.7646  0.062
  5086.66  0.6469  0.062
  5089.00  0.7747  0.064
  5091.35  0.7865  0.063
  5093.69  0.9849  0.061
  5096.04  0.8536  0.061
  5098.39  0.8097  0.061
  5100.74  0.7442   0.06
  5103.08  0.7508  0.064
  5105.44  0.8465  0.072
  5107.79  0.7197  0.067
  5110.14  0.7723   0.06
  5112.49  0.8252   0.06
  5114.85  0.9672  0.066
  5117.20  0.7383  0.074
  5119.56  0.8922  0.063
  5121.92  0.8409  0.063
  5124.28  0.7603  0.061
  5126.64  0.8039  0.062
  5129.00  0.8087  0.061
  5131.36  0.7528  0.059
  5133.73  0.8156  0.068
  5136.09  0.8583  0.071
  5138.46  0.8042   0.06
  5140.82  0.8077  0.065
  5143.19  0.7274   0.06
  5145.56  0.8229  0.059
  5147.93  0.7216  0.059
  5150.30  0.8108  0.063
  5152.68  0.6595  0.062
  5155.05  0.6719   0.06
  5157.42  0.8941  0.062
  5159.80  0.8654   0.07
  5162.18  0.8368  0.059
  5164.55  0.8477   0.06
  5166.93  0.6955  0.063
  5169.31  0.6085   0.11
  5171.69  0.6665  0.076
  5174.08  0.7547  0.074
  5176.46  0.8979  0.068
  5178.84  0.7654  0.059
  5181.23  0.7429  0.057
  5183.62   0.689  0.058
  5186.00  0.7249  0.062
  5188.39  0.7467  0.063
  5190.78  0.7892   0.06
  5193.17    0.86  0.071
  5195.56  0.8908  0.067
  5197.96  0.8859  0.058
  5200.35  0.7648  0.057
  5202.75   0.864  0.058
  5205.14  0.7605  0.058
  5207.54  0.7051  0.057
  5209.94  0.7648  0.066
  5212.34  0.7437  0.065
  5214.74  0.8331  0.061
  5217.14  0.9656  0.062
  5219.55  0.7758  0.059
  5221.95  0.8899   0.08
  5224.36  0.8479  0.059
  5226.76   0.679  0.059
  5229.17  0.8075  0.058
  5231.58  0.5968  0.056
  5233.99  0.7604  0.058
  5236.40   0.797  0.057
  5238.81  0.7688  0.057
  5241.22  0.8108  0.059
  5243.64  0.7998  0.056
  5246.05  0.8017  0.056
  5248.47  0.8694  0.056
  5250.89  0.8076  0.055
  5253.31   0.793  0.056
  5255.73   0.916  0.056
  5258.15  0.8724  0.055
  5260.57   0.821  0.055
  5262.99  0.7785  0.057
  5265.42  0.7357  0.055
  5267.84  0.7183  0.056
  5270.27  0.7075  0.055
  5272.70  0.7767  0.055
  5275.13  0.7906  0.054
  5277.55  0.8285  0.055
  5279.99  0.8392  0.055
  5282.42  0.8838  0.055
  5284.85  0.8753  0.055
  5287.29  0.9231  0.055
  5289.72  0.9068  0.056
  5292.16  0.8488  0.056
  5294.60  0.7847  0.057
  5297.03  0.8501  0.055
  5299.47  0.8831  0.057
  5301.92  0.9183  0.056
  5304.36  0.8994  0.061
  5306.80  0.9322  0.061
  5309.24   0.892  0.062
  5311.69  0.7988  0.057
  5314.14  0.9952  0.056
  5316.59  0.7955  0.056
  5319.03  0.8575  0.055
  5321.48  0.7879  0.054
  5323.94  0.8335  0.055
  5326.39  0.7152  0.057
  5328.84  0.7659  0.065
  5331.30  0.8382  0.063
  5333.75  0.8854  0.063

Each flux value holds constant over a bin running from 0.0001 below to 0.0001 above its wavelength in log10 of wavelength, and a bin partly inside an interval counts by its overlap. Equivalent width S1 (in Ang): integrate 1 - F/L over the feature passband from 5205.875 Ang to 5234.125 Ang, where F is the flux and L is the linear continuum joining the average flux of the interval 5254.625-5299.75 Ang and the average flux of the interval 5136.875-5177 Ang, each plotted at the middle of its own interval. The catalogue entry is 0.6 Ang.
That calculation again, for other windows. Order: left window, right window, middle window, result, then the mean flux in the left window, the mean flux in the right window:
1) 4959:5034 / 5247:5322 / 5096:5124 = 1.84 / 0.883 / 0.842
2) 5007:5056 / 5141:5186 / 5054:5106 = -0.15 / 0.84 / 0.76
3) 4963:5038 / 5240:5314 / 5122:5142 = 1.22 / 0.872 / 0.838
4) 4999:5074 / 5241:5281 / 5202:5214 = 0.75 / 0.863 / 0.803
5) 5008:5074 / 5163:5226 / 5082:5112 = 0.91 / 0.829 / 0.787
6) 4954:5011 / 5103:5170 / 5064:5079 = 0.56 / 0.934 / 0.792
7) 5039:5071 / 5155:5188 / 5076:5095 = 0.35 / 0.826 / 0.764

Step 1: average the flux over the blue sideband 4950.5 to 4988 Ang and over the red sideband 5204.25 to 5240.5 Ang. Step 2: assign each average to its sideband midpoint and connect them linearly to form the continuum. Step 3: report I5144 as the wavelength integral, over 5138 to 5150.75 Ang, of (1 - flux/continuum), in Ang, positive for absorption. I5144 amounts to 0.5 Ang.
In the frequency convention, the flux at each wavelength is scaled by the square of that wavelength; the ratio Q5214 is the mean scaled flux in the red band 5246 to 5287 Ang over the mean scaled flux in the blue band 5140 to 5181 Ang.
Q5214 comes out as 1.1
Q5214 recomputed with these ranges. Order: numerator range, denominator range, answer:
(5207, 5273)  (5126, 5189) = 1.06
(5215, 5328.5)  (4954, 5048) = 1.04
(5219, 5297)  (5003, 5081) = 1.03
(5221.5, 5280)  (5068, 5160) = 1.04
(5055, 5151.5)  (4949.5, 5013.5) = 0.92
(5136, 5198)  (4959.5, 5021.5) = 0.92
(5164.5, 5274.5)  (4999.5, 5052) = 0.97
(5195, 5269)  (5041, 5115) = 1.05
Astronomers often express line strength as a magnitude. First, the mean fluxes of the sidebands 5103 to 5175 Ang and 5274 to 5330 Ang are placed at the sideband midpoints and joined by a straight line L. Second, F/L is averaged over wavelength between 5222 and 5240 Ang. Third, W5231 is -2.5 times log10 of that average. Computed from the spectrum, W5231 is 0.09 mag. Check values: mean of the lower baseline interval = 0.786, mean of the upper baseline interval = 0.853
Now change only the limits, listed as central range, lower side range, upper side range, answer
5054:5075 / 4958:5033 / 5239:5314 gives 0.05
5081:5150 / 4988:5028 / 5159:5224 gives 0.06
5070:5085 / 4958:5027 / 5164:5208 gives 0.04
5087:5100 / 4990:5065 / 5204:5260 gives 0.03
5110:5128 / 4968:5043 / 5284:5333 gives 0.05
